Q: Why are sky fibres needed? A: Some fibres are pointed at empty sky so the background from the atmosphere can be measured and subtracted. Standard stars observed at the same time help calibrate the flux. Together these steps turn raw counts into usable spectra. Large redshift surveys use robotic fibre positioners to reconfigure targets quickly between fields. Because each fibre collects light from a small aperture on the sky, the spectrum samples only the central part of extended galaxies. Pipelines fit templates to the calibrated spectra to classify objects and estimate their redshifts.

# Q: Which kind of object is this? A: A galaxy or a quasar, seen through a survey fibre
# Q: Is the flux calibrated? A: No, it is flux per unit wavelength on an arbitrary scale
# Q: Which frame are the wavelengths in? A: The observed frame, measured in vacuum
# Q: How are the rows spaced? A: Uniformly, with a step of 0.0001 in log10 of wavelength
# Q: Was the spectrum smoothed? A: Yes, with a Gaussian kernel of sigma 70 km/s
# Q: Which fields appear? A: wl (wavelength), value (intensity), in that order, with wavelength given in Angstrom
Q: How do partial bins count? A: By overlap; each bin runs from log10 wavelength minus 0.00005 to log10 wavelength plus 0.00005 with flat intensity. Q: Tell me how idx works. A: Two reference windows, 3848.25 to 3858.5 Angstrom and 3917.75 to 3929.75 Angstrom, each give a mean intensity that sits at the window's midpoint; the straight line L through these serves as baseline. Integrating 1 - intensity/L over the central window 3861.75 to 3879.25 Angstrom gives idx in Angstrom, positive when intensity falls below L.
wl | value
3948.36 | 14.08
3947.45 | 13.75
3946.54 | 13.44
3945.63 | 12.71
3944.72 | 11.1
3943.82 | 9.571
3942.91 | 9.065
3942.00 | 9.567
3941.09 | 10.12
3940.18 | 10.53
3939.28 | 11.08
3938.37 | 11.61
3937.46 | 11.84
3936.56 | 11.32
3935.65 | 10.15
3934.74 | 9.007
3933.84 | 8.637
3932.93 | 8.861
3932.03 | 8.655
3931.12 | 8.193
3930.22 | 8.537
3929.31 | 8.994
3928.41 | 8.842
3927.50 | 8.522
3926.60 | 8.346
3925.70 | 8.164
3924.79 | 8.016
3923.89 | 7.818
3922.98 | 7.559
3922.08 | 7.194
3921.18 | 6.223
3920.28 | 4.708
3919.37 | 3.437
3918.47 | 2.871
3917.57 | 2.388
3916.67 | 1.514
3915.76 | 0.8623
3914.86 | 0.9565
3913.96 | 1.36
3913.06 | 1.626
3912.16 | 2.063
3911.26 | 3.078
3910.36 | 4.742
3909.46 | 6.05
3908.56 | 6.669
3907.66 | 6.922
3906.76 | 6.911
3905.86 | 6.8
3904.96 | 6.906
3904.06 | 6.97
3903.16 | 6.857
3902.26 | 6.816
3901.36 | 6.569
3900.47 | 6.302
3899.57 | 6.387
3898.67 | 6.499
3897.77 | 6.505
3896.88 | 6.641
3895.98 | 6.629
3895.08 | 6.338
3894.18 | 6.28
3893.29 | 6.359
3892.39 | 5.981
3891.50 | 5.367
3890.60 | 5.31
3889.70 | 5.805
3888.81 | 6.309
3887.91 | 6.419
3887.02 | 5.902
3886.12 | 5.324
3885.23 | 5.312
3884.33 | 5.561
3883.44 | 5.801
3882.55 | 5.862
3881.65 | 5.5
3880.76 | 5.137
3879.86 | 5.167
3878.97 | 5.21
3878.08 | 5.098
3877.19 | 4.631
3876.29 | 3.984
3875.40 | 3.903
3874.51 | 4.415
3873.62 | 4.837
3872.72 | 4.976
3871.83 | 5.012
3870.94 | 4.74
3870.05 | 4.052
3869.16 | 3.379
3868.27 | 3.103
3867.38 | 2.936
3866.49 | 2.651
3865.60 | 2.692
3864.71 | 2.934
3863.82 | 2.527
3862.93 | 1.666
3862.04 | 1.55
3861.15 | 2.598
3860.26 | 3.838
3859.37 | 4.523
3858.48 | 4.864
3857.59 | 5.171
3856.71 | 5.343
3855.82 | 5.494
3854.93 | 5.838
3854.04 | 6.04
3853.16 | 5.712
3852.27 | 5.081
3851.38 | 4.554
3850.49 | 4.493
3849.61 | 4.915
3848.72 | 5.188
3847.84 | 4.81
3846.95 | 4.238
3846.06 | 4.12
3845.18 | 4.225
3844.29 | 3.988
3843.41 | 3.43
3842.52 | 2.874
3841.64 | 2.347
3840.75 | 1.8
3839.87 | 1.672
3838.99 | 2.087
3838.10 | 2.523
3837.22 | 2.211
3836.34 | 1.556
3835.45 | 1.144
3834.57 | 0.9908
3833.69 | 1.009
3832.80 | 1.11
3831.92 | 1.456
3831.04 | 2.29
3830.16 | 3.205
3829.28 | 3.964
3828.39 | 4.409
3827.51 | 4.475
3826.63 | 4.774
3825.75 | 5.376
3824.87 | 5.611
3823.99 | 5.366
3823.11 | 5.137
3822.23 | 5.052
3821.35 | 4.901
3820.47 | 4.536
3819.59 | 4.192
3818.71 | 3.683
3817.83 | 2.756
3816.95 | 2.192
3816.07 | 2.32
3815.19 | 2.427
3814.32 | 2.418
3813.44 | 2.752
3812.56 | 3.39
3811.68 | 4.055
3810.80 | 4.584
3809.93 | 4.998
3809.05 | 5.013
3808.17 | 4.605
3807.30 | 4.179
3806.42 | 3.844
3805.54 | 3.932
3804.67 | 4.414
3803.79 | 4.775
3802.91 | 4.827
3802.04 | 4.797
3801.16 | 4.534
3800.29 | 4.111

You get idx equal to 6.0 Angstrom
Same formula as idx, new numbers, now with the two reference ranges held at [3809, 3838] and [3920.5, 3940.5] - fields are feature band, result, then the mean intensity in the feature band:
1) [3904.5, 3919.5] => 7.7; 3.84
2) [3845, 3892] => 8.9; 4.61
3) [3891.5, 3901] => 1.1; 6.35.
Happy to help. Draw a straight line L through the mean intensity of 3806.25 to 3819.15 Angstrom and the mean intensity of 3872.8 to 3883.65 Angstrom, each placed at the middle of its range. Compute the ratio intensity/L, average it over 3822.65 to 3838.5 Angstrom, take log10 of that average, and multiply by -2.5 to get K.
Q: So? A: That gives 0.23 mag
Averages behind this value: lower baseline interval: 3.54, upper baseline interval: 4.94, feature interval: 3.15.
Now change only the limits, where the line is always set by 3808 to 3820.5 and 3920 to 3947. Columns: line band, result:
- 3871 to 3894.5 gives 0.27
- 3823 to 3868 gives 0.36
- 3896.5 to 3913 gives 0.30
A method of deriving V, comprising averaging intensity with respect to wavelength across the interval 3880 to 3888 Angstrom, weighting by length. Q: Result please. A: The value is 5.59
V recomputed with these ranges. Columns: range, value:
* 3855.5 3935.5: 5.39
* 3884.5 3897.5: 6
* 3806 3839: 3.45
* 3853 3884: 4.31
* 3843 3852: 4.41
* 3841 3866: 4.09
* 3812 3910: 4.47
